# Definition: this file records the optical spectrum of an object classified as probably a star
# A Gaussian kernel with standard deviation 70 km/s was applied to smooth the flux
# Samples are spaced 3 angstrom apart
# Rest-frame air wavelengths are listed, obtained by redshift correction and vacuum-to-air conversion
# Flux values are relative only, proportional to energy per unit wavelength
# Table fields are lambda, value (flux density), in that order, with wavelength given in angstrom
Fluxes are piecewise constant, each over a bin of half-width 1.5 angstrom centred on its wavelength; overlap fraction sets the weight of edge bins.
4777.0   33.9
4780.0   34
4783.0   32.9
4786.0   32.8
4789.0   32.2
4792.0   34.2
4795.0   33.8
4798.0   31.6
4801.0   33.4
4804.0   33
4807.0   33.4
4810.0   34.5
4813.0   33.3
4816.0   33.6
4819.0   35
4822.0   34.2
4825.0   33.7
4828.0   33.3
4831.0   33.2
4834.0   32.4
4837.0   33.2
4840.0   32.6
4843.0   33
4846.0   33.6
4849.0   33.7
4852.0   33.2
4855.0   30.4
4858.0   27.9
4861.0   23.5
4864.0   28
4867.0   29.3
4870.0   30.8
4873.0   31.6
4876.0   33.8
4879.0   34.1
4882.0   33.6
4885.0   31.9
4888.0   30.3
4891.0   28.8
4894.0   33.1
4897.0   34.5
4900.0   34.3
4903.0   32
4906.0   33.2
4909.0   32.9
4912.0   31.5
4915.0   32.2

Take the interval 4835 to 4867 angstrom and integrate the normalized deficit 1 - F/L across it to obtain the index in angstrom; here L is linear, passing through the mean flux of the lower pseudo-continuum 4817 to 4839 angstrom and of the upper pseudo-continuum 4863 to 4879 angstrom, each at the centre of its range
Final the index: 1.4 angstrom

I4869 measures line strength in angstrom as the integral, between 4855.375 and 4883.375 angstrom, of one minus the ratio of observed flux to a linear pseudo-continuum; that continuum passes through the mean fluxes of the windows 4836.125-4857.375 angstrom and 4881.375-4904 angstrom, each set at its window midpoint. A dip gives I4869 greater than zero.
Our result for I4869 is 1.86 angstrom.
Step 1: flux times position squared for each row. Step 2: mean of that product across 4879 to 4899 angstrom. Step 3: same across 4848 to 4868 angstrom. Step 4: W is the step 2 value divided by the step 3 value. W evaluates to 1.1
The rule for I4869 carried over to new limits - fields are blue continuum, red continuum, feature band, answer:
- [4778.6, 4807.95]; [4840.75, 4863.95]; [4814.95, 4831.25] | -1.0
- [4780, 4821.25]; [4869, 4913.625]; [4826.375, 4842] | 0.0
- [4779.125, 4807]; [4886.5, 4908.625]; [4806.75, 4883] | 1.1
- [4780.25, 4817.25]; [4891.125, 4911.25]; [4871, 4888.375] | 0.2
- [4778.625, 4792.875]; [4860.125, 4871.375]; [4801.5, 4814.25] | -0.7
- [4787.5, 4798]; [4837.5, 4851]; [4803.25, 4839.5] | -0.4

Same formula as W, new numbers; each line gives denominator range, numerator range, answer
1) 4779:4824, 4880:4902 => 1.00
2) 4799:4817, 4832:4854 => 1.00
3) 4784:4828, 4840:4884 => 0.96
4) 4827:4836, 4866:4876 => 0.96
